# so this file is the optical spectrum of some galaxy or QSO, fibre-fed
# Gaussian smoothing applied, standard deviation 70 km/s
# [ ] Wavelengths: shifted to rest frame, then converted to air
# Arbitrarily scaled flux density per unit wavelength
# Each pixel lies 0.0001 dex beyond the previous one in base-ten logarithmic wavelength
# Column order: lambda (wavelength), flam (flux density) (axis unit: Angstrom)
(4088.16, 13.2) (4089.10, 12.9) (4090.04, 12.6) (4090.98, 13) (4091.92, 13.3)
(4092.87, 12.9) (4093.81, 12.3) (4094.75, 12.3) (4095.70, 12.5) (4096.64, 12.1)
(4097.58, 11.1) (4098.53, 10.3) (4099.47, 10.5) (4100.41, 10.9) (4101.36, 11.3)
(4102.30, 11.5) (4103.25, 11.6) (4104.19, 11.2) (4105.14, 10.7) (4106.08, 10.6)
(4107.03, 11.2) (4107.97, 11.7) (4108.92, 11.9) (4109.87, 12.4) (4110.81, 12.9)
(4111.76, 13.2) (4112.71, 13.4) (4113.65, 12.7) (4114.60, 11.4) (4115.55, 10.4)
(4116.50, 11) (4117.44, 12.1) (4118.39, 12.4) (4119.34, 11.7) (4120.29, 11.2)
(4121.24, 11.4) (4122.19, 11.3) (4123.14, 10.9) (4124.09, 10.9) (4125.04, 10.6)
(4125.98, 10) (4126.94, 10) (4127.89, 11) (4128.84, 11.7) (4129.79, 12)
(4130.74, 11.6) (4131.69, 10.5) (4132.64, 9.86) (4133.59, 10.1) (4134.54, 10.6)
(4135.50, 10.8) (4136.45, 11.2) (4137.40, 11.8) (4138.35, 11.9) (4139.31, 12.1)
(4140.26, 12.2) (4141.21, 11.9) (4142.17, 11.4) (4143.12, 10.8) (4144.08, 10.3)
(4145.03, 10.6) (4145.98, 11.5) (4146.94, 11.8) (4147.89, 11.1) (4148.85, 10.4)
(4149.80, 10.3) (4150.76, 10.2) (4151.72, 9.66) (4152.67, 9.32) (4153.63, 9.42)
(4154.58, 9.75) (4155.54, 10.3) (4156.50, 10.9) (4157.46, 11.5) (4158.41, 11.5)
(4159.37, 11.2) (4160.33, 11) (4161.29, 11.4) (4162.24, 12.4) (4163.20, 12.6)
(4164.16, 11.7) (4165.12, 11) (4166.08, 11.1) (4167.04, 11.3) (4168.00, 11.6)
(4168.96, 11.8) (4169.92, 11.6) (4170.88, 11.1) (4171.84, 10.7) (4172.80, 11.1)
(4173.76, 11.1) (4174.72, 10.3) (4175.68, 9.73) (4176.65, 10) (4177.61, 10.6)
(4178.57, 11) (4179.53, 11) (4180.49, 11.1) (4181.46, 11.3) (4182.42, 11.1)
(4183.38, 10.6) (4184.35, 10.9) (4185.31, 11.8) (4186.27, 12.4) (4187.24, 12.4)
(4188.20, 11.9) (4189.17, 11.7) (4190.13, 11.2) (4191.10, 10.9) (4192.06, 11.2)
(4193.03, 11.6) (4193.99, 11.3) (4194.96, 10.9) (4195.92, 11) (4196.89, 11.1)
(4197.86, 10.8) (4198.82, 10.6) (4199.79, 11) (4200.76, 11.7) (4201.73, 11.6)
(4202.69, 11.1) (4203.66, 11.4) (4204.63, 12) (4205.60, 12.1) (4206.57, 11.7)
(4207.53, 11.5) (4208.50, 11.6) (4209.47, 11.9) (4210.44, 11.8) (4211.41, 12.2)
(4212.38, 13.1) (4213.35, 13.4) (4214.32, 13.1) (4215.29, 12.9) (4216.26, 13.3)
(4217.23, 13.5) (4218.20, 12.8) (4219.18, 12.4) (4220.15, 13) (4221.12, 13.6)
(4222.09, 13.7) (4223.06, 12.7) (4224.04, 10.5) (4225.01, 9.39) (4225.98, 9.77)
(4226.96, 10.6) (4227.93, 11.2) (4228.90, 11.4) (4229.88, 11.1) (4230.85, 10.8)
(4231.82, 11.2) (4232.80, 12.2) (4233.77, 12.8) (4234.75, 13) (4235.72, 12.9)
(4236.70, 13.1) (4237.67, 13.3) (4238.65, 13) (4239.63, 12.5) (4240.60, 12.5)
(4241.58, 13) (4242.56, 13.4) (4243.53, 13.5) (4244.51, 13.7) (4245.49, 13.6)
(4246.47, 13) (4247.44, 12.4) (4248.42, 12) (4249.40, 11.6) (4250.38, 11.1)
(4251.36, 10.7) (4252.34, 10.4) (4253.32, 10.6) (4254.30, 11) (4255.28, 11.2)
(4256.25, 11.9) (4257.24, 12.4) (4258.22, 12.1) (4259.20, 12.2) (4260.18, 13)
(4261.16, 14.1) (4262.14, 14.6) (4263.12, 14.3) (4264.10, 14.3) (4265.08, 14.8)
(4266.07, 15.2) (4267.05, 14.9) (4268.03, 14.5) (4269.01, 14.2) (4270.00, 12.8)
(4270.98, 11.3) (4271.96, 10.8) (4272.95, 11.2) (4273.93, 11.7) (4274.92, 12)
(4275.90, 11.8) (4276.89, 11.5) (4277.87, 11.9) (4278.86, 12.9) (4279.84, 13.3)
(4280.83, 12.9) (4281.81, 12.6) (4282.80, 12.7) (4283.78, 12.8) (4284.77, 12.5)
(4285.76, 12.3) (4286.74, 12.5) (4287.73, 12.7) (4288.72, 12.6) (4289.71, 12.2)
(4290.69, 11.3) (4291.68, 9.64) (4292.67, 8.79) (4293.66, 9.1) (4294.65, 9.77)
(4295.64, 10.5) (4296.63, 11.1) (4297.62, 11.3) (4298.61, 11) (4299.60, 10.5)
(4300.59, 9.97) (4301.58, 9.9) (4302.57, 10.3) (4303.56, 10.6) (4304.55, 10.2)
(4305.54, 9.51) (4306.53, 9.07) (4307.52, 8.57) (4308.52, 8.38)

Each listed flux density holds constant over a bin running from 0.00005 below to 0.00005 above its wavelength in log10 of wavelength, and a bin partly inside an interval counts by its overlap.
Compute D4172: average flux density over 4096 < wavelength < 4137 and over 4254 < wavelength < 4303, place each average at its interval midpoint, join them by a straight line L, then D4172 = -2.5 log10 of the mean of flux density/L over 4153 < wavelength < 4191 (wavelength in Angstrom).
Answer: 0.04 mag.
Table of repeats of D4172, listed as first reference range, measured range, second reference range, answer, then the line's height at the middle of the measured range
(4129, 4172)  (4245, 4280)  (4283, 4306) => -0.14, 11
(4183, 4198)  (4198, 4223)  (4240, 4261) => -0.06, 11.6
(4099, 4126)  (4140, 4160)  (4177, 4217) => 0.08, 11.6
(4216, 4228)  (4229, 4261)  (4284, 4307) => -0.05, 11.6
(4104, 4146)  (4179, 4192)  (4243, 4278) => 0.05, 11.9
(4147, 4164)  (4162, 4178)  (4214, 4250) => 0.00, 11.1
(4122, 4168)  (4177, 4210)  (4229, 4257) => 0.02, 11.6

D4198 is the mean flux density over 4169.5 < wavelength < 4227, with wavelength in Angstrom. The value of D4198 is 11.6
